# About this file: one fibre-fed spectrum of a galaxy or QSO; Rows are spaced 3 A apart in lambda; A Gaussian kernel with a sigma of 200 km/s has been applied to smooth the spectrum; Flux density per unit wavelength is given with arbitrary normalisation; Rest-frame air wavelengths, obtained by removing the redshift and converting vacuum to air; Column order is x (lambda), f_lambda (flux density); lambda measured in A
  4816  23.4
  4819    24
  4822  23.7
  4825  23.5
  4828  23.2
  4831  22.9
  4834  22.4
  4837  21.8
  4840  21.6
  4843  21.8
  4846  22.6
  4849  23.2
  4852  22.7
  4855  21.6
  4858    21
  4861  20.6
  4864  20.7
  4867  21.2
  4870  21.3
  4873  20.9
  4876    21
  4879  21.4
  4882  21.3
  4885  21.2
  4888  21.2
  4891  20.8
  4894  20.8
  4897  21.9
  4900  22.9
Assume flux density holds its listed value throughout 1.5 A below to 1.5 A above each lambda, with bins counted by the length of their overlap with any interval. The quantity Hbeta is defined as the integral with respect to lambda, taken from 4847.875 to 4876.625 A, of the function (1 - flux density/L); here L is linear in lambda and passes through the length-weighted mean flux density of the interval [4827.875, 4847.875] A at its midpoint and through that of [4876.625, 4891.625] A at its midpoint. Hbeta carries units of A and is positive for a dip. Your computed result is 0.4 A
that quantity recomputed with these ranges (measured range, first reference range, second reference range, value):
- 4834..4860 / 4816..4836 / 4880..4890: 0.6 A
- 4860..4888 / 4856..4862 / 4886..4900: 0.0 A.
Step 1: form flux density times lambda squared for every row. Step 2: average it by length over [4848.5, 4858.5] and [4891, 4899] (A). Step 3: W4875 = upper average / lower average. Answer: 0.98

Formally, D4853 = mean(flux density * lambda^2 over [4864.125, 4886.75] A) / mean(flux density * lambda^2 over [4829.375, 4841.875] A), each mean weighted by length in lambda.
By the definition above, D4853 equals 0.97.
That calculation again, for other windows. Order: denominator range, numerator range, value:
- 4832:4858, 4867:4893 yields 0.97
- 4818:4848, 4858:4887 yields 0.94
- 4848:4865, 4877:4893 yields 0.99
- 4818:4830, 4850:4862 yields 0.93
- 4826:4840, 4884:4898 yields 0.96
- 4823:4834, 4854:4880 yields 0.93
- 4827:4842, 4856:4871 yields 0.95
